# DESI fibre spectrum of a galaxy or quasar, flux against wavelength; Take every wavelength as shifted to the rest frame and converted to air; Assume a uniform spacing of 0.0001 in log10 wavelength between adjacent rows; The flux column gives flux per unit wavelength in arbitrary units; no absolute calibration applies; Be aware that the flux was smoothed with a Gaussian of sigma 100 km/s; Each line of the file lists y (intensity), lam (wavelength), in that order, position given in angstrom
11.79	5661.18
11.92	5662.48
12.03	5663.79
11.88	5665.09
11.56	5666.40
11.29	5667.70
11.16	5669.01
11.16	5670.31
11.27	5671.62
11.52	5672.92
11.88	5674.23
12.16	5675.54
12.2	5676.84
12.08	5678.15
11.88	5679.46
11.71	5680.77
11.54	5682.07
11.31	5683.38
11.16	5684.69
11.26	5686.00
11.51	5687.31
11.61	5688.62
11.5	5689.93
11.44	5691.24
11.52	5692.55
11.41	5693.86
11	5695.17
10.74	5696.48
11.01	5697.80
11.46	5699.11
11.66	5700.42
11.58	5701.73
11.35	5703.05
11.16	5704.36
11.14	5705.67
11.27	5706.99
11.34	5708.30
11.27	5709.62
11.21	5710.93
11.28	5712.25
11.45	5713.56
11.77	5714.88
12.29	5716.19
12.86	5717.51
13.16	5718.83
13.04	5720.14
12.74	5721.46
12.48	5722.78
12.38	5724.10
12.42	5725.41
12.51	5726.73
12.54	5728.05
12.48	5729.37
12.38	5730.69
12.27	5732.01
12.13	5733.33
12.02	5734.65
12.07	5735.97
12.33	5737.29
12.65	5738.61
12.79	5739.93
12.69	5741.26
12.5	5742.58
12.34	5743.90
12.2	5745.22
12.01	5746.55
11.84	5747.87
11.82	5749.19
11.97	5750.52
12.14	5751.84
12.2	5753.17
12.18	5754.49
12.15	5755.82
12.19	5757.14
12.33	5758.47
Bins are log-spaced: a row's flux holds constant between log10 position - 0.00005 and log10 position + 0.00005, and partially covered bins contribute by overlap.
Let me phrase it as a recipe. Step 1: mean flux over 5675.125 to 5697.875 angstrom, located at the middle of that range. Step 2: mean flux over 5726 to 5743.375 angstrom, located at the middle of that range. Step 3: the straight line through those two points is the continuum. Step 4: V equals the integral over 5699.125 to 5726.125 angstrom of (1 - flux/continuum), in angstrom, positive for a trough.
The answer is 0.26 angstrom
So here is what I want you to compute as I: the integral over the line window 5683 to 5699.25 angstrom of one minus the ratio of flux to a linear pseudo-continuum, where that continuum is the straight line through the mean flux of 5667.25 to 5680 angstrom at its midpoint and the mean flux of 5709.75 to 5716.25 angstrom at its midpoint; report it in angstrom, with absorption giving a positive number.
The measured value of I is 0.4 angstrom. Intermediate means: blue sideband 11.7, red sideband 11.5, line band 11.3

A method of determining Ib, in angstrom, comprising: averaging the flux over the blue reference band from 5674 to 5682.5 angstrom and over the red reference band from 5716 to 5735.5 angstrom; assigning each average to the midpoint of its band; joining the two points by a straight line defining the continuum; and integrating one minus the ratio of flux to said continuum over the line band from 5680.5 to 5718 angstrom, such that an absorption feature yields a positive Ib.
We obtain 2.3 angstrom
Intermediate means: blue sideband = 11.9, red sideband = 12.5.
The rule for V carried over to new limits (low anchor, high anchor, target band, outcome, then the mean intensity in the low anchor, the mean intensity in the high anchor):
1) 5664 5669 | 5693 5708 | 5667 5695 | -0.3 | 11.6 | 11.3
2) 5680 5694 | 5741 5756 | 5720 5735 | -0.7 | 11.5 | 12.2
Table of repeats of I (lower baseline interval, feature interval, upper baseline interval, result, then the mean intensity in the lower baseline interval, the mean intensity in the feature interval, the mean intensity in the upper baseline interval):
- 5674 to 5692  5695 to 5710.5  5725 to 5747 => 0.9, 11.7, 11.3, 12.4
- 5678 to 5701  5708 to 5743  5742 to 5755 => -1.2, 11.4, 12.3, 12.1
